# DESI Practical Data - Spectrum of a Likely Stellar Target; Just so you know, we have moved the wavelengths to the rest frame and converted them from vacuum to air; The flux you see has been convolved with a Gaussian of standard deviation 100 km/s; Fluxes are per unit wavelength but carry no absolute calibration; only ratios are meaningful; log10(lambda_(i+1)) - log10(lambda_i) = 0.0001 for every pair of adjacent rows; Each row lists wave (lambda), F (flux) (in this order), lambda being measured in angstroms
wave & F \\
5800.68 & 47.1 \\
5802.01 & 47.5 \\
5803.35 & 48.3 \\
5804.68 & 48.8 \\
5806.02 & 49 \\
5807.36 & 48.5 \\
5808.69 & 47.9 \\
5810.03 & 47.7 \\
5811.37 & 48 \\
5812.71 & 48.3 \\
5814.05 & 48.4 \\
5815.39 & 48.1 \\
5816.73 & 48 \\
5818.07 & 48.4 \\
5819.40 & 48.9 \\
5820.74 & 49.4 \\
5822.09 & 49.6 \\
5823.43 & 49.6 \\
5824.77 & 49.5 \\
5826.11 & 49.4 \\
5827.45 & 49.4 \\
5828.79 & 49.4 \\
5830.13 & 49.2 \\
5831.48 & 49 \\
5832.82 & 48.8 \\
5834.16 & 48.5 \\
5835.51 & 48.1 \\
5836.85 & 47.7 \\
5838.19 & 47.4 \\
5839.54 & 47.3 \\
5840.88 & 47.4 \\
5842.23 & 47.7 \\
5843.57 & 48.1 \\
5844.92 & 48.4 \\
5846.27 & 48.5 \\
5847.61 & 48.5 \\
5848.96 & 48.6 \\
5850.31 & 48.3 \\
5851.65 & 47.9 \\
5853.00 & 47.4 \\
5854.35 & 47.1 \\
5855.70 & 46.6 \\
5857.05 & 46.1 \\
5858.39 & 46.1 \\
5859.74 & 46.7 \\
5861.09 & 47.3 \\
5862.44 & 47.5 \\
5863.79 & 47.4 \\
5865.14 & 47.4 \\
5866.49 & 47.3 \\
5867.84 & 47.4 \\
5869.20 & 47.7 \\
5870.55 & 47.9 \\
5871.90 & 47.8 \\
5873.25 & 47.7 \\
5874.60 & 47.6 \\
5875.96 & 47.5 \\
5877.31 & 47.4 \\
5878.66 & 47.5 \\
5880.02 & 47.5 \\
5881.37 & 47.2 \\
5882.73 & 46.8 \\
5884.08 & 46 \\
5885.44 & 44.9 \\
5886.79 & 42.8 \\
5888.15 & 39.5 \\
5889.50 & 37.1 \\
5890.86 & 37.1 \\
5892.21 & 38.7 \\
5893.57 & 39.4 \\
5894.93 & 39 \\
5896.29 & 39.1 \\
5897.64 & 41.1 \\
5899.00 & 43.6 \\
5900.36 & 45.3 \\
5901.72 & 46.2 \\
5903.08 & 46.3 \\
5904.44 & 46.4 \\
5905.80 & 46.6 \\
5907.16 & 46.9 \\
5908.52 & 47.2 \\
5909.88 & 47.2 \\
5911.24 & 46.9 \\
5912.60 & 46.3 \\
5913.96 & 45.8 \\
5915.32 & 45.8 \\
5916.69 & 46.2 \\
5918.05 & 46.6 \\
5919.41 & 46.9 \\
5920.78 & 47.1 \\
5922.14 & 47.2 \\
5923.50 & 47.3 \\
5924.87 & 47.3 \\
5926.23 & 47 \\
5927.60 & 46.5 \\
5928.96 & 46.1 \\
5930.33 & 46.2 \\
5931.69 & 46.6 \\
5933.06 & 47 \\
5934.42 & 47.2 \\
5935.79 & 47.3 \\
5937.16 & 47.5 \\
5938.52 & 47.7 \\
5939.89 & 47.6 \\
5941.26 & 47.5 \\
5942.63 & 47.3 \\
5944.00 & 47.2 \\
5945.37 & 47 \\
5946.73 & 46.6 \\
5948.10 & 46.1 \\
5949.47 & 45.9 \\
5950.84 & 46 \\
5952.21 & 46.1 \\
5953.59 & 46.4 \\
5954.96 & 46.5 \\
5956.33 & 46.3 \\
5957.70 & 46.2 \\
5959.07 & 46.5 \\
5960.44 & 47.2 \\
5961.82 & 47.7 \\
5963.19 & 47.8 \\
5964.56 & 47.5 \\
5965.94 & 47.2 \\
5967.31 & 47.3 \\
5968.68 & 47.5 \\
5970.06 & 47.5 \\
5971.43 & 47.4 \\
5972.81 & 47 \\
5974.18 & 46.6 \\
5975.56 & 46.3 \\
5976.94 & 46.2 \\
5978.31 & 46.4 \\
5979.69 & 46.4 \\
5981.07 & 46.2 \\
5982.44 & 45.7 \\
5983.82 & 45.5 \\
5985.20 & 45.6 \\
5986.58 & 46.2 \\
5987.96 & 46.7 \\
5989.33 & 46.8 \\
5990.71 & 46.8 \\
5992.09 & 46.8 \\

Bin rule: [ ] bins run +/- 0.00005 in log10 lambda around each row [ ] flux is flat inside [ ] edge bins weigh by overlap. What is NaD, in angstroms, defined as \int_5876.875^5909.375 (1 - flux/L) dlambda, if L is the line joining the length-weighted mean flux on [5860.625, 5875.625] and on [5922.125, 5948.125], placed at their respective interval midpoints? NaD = 2.5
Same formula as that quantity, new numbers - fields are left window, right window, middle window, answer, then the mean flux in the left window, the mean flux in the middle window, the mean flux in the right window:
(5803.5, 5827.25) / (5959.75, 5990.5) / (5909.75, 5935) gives 0.38 angstroms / 48.7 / 46.7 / 46.8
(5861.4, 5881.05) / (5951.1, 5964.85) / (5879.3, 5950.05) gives 2.64 angstroms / 47.5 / 45.4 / 46.8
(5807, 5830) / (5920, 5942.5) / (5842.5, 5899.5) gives 2.87 angstroms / 48.8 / 45.6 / 47.1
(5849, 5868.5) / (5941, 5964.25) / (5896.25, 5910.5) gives 0.50 angstroms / 47.2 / 45.4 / 46.7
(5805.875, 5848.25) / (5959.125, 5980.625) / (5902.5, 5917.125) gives 0.35 angstroms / 48.5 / 46.5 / 47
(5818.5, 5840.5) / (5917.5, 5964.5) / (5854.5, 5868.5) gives 0.37 angstroms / 48.8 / 47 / 46.9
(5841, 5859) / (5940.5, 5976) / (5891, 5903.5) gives 1.46 angstroms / 47.6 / 41.8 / 46.9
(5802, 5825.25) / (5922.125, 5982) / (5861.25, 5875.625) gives 0.10 angstroms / 48.6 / 47.5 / 46.9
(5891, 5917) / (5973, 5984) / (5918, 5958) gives -1.47 angstroms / 44.2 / 46.8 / 46.2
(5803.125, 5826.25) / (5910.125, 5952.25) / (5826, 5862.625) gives 0.19 angstroms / 48.6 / 47.9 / 46.8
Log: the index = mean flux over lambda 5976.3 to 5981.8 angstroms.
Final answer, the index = 46.4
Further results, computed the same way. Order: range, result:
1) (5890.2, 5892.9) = 38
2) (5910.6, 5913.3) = 46.6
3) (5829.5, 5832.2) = 49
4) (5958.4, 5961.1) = 46.9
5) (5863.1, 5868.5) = 47.4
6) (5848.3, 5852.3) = 48.3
